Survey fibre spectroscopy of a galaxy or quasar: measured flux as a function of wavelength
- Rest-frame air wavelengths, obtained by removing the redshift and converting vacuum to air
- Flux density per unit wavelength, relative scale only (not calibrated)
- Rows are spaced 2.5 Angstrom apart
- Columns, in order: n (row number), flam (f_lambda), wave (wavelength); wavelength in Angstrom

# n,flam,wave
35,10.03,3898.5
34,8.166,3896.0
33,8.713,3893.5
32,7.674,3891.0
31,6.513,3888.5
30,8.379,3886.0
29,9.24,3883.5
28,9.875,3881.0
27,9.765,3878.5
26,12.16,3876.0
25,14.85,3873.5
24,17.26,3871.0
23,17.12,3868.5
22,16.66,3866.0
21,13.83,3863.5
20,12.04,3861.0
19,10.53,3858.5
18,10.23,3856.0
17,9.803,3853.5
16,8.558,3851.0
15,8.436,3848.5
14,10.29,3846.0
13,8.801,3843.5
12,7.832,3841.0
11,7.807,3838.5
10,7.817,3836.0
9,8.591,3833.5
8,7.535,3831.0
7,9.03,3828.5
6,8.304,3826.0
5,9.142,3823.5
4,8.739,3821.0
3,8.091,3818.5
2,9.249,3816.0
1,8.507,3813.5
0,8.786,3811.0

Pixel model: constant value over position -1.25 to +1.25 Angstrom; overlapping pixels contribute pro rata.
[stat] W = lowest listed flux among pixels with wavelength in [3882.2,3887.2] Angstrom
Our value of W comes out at 8.379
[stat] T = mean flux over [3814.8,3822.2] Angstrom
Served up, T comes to 8.69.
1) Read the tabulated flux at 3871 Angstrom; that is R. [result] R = 17.26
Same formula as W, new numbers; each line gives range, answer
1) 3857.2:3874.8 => 10.53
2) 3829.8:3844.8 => 7.535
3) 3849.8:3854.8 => 8.558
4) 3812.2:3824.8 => 8.091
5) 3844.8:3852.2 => 8.436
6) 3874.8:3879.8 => 9.765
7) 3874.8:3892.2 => 6.513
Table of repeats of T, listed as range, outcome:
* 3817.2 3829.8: 8.66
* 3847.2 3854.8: 8.95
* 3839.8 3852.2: 8.79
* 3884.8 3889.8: 7.44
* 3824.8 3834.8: 8.36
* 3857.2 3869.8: 14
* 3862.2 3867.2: 15.2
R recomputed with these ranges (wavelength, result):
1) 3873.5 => 14.85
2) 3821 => 8.739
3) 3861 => 12.04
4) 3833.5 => 8.591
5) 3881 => 9.875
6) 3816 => 9.249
